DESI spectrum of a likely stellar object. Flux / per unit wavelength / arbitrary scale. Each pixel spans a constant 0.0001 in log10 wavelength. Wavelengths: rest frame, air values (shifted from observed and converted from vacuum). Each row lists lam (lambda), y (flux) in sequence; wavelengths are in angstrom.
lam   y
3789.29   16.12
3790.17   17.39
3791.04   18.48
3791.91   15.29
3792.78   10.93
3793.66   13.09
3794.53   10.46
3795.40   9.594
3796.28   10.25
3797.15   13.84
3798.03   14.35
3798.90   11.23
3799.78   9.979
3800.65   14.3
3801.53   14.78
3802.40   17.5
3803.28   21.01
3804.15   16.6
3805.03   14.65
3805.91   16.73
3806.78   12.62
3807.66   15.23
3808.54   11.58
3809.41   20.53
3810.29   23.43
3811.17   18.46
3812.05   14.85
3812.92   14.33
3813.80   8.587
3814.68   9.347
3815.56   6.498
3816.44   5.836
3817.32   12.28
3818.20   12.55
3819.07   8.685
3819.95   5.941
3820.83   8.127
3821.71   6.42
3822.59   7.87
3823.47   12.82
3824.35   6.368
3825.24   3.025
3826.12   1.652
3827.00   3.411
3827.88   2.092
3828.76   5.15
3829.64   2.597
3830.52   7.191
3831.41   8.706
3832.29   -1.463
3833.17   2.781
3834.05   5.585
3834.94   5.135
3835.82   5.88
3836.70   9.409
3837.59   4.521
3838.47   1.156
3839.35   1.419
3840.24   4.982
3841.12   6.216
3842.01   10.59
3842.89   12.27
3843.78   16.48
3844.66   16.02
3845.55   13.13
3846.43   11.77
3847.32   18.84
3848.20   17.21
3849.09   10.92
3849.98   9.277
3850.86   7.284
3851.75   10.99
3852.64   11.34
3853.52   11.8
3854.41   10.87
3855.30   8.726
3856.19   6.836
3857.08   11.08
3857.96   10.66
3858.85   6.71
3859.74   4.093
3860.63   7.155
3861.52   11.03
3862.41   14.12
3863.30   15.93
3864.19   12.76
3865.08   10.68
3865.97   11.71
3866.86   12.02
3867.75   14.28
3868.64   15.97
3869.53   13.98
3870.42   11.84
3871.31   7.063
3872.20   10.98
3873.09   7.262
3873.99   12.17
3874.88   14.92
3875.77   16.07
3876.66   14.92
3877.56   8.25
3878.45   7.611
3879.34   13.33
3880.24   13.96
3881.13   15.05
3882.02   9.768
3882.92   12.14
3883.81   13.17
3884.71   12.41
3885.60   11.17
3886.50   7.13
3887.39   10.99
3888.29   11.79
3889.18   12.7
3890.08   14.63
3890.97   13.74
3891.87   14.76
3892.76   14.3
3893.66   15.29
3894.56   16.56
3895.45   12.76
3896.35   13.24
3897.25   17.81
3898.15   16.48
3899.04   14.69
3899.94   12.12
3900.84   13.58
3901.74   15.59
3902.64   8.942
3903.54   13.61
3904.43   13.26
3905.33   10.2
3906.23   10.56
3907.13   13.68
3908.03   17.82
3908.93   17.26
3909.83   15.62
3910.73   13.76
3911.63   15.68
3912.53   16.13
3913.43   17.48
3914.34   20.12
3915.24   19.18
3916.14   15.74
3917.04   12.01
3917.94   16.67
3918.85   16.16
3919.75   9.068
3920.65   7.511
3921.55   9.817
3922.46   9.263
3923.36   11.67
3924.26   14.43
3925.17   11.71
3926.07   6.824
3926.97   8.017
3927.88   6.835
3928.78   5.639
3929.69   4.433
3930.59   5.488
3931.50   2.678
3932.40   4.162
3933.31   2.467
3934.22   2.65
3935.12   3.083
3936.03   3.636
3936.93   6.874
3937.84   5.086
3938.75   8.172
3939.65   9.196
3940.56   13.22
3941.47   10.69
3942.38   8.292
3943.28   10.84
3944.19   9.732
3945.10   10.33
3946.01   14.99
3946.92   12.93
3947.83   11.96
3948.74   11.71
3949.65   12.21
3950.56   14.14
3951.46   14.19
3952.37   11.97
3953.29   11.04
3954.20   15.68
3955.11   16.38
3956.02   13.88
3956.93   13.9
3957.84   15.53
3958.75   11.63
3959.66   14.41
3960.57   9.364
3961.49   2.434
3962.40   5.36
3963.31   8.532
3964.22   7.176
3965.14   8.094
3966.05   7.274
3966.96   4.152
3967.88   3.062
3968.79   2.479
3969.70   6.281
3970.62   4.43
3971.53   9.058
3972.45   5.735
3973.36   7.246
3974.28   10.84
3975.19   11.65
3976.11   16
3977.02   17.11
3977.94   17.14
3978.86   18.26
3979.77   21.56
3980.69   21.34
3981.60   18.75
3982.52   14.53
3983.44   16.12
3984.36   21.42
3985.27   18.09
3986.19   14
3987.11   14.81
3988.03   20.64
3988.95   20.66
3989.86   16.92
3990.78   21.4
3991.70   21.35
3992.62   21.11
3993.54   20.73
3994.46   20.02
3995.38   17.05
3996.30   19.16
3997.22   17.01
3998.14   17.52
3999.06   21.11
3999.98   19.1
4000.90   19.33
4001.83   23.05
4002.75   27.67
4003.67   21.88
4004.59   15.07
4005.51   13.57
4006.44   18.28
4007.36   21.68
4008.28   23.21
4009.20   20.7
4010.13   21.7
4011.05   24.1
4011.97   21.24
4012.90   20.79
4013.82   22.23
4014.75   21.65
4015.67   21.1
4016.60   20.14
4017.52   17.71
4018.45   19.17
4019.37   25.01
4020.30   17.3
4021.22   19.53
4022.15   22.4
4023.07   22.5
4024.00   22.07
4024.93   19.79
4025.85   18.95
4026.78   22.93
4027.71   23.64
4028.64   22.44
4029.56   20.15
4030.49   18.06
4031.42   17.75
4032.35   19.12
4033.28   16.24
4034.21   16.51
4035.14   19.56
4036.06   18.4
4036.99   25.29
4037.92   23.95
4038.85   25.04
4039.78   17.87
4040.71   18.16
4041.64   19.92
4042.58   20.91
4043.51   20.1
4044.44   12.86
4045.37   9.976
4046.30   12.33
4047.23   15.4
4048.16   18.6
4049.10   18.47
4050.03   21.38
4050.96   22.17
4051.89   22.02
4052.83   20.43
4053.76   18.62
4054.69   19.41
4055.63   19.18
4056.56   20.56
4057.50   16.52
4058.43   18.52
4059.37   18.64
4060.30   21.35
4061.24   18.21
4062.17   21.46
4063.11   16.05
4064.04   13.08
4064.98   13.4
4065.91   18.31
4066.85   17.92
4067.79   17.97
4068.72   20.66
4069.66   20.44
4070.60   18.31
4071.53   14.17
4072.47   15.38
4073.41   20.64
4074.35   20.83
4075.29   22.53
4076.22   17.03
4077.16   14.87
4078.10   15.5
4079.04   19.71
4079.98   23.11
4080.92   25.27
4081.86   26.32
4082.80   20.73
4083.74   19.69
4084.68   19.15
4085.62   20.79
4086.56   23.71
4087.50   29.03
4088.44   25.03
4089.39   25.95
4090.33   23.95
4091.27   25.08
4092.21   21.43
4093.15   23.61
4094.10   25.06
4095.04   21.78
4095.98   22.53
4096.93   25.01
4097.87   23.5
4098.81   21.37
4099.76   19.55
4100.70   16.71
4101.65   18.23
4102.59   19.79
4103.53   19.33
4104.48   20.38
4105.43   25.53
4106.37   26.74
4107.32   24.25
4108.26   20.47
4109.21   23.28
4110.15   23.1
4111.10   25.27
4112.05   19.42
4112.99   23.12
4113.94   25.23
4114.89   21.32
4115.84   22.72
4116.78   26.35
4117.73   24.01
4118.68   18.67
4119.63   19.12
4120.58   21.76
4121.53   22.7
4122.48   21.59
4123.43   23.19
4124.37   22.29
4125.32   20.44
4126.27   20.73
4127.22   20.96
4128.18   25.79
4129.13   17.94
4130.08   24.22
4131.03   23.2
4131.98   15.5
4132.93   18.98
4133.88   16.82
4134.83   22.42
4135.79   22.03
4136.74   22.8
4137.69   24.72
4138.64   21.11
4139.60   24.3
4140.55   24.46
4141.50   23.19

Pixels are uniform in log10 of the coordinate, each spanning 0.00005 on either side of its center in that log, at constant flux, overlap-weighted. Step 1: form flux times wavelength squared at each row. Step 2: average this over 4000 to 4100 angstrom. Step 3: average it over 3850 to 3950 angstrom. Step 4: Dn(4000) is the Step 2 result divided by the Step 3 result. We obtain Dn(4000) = 1.91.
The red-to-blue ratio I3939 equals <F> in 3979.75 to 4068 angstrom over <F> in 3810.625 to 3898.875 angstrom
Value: 1.88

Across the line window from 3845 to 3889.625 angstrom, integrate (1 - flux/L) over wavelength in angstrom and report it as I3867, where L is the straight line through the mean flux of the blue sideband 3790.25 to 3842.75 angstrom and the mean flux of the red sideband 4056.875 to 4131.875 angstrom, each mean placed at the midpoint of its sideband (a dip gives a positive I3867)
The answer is 1.74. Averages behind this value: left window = 9.97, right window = 21.1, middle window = 11.5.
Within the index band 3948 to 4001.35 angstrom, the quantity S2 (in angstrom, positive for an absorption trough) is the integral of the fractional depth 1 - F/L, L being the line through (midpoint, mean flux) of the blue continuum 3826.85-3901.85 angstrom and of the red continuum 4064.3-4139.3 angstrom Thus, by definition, 6.15 angstrom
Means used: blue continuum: 10.7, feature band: 14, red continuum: 21.4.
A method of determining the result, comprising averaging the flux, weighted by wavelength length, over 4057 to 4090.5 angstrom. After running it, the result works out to 19.8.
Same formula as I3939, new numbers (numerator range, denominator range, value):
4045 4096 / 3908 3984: 1.81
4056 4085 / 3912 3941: 1.98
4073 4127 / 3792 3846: 2.20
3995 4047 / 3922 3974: 2.25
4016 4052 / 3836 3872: 1.85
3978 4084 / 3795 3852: 1.91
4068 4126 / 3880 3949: 1.88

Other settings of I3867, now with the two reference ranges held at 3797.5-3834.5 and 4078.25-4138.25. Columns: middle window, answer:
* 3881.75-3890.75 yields 1.03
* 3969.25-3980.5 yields 3.01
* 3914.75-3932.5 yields 5.62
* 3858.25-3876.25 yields 1.30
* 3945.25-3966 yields 5.68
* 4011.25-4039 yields -2.71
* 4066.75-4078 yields 1.32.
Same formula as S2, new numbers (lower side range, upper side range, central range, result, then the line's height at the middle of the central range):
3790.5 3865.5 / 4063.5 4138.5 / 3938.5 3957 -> 3.7 angstrom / 15.2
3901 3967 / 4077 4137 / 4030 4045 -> -1.5 angstrom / 17.5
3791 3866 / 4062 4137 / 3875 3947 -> 9.9 angstrom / 13.7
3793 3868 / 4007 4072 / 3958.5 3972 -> 7.8 angstrom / 16.2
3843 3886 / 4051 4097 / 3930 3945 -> 8.2 angstrom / 14.8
